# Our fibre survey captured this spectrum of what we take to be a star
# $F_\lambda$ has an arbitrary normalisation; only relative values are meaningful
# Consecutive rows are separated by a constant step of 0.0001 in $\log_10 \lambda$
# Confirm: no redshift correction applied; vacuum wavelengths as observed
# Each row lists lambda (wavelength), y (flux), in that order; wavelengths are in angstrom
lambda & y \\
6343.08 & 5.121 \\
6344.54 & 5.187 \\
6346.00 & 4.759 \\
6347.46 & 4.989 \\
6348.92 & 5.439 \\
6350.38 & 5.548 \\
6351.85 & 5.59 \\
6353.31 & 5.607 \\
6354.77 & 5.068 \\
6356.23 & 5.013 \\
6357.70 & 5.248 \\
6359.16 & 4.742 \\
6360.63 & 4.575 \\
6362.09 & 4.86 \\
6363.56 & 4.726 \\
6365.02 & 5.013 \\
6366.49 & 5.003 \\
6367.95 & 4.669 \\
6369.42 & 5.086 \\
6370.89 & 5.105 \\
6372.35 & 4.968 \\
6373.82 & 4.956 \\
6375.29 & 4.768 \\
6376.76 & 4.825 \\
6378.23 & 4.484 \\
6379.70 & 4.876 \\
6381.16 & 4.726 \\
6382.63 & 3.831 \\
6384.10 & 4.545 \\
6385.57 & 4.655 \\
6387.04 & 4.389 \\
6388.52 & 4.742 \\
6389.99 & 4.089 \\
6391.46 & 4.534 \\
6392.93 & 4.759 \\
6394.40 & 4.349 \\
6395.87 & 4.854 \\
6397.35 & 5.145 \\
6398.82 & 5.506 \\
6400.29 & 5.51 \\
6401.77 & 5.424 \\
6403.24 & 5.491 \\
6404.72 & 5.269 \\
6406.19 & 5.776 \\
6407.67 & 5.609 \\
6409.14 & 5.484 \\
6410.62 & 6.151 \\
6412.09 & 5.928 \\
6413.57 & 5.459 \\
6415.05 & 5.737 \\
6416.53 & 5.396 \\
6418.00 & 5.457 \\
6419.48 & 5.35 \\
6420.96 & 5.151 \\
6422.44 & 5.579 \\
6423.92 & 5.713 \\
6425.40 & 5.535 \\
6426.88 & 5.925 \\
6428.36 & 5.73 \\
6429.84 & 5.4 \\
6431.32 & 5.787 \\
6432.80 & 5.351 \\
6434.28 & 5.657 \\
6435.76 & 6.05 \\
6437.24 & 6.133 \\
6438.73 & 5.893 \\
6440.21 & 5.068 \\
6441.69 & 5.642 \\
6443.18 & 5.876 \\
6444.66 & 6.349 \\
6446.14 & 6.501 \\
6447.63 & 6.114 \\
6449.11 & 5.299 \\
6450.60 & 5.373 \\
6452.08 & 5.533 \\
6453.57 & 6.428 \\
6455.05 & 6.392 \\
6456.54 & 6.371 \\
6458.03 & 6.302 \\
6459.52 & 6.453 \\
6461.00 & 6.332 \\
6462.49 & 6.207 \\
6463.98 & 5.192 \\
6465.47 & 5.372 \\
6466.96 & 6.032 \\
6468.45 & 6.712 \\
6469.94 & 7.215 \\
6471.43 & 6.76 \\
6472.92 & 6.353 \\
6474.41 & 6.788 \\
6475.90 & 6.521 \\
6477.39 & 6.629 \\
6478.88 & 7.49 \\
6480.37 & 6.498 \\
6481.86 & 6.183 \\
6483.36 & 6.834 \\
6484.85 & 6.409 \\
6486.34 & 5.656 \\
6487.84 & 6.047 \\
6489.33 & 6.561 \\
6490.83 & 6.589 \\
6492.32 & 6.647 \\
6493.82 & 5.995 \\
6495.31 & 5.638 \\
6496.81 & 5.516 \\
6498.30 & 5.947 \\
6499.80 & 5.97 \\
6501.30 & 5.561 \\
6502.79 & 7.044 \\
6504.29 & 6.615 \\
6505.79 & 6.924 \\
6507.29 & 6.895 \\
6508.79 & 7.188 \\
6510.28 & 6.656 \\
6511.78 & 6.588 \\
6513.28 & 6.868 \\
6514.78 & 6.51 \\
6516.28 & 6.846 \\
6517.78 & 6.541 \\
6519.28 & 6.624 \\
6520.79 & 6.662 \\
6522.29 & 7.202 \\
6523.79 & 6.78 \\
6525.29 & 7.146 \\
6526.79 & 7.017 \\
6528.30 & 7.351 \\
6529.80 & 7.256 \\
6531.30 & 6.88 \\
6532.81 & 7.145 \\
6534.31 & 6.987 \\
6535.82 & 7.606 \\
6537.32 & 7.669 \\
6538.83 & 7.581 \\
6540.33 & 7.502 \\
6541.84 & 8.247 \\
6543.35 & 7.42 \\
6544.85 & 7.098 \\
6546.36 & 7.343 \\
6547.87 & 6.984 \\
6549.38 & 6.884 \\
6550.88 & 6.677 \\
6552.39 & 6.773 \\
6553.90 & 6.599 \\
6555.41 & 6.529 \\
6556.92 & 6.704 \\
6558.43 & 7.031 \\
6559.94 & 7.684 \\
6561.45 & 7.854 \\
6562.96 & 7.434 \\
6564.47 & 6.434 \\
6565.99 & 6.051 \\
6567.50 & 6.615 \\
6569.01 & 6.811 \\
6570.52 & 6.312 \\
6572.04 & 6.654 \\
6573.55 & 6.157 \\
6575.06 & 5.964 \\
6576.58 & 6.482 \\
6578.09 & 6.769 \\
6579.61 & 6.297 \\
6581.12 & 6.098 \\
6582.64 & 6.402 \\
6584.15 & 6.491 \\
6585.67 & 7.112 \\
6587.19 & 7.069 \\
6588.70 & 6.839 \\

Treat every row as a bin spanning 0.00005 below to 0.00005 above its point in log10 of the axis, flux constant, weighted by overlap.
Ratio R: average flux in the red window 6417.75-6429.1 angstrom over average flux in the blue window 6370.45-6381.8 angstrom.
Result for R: 1.15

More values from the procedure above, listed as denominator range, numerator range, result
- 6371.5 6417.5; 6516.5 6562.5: 1.41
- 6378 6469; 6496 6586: 1.24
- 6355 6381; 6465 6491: 1.33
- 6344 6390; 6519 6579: 1.43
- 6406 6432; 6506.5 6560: 1.25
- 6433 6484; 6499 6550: 1.13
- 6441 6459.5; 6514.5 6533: 1.15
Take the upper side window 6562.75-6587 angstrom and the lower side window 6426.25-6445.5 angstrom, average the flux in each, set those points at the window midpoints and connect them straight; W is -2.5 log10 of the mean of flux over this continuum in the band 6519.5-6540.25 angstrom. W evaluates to -0.15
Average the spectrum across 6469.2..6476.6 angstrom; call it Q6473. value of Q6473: 6.73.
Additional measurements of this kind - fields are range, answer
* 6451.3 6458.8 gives 6.2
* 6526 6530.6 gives 7.21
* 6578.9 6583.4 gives 6.27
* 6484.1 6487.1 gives 6.03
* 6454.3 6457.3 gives 6.38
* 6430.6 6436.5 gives 5.72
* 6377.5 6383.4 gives 4.49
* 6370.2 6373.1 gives 5.04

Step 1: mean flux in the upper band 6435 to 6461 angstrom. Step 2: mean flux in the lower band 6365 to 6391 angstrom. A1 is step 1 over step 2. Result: 1.28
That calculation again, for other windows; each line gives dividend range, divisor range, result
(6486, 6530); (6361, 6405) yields 1.36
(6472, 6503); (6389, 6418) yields 1.19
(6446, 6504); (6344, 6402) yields 1.27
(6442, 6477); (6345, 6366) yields 1.22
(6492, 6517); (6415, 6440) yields 1.14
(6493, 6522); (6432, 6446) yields 1.11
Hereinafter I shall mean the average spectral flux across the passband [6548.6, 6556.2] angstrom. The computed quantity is 6.7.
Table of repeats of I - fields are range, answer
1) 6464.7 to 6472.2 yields 6.41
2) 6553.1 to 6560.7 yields 6.91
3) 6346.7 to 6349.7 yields 5.22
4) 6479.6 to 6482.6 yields 6.36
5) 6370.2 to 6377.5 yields 4.92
